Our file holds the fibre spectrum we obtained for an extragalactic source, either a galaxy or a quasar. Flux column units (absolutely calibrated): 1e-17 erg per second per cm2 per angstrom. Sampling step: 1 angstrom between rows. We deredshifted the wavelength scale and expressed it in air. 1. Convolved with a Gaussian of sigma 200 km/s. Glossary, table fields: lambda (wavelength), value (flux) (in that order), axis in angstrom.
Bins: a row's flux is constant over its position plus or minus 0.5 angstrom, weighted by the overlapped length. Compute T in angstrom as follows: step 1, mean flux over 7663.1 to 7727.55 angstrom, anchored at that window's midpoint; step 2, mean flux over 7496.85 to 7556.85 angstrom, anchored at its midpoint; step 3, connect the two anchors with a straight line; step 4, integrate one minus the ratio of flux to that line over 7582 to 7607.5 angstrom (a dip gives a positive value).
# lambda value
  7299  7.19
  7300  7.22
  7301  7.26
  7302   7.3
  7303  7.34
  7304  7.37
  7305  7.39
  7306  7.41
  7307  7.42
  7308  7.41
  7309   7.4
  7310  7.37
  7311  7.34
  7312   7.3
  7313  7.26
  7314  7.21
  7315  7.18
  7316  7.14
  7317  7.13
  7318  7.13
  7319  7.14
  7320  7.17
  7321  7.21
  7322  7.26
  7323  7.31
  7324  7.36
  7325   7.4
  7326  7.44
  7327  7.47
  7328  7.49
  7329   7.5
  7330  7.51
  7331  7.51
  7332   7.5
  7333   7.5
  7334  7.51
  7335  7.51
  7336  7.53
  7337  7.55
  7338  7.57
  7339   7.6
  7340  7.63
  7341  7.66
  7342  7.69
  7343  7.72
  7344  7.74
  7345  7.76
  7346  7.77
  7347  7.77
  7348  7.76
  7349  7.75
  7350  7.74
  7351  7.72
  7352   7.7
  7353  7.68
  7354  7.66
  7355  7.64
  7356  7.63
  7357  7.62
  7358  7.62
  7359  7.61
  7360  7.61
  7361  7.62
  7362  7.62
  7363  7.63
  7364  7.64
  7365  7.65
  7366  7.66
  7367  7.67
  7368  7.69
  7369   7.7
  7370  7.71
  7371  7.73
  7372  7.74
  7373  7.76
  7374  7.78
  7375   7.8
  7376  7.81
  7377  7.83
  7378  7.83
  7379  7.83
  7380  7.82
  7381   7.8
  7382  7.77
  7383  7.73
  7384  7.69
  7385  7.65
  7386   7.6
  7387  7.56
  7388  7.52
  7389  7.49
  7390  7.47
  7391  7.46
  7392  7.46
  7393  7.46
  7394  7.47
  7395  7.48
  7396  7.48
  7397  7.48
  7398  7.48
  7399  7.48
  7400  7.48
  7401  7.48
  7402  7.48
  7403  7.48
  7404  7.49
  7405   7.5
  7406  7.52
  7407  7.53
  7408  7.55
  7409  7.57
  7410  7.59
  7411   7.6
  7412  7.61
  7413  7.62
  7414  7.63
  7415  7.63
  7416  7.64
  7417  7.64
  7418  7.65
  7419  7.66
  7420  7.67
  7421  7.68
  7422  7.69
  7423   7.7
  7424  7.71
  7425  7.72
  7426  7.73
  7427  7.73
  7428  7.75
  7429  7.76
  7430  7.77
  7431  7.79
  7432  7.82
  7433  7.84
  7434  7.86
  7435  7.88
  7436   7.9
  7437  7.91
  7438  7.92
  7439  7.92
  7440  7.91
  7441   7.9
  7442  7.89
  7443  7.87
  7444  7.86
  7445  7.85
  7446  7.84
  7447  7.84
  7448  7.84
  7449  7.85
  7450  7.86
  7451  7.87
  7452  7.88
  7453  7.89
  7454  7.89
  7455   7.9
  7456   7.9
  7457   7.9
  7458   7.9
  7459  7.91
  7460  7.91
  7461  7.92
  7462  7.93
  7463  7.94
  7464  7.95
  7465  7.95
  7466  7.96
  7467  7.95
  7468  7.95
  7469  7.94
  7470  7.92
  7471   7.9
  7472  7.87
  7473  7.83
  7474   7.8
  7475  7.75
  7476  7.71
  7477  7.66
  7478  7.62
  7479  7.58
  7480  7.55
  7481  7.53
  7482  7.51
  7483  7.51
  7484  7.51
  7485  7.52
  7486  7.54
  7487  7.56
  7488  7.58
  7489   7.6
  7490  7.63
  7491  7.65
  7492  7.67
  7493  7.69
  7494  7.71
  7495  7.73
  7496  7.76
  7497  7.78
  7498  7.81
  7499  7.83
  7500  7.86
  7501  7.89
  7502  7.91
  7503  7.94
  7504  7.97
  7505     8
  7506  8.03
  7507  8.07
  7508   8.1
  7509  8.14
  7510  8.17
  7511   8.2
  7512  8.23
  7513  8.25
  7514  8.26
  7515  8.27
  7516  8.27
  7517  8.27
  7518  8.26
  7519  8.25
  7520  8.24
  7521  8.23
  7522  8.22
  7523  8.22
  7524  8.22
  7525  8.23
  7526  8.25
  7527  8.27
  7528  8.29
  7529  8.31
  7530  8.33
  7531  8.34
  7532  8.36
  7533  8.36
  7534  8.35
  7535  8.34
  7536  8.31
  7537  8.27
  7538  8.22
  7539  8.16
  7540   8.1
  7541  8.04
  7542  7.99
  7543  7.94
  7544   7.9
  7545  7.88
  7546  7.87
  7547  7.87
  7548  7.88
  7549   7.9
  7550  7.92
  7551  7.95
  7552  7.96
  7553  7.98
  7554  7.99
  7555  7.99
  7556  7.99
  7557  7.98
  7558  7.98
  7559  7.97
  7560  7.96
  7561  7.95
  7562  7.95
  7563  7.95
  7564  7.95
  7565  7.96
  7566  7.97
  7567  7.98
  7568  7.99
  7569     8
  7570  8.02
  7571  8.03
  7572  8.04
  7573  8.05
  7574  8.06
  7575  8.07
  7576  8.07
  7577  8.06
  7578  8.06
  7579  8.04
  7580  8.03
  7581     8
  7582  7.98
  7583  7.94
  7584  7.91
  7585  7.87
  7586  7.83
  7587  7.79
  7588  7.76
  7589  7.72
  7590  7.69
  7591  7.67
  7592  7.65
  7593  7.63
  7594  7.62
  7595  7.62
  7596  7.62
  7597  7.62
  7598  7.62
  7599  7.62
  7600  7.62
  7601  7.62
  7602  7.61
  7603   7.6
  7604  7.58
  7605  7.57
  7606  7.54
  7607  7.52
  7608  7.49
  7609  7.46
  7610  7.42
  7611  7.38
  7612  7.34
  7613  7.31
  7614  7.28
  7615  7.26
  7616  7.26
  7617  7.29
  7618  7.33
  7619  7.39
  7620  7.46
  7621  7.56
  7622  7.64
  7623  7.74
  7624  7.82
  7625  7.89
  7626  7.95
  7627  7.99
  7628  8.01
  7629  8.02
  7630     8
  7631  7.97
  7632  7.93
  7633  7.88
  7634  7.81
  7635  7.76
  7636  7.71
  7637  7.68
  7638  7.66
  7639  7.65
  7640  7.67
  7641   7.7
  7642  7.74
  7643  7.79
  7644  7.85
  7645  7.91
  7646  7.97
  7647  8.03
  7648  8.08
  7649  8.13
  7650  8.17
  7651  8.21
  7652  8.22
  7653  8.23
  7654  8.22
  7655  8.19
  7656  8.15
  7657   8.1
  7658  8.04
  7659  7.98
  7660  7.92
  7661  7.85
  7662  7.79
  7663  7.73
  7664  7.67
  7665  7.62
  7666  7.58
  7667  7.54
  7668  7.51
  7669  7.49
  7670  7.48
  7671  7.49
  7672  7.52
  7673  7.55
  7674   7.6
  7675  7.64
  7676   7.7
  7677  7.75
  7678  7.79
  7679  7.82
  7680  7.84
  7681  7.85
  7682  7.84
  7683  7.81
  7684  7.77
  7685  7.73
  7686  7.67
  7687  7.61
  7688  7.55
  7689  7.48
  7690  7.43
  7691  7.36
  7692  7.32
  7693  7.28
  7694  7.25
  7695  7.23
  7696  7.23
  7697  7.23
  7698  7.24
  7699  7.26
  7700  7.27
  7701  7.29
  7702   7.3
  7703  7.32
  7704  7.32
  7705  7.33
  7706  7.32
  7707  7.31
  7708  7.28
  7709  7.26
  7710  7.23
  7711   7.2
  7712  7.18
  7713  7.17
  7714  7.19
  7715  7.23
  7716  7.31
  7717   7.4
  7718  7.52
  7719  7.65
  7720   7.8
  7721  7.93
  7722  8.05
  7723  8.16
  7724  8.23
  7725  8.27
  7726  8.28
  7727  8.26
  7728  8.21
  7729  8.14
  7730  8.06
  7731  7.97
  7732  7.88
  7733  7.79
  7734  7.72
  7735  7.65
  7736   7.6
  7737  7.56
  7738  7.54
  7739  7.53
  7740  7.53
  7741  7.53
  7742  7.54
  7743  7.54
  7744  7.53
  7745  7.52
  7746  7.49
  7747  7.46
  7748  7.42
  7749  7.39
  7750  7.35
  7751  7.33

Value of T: 0.7 angstrom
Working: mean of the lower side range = 8.11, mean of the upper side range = 7.55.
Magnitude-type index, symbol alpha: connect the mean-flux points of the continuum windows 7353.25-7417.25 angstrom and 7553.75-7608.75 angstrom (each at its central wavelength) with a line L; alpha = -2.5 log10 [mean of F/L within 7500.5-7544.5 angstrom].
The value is -0.06 mag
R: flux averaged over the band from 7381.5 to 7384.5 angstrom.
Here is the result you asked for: 7.73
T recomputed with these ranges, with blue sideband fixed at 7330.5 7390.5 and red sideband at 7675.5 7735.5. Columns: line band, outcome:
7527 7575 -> -2.7 angstrom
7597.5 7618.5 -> 0.4 angstrom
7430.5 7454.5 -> -0.7 angstrom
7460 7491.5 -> -0.4 angstrom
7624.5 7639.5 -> -0.5 angstrom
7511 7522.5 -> -0.9 angstrom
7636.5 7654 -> -0.8 angstrom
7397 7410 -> 0.3 angstrom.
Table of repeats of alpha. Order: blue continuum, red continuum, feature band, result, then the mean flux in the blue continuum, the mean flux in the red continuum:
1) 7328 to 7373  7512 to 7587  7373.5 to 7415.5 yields 0.02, 7.64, 8.08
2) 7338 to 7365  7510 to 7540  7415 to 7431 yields 0.03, 7.67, 8.26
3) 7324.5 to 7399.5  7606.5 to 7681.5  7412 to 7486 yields -0.02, 7.63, 7.75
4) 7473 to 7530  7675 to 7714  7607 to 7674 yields -0.02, 7.92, 7.44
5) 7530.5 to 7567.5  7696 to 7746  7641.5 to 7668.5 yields -0.02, 8.04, 7.58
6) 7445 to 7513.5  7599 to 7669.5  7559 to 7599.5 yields -0.02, 7.83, 7.74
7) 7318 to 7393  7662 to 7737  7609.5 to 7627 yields 0.01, 7.61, 7.59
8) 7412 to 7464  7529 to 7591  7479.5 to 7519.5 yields 0.01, 7.81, 8.01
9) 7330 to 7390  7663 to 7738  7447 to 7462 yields -0.03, 7.67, 7.59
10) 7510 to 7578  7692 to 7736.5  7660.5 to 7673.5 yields 0.02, 8.1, 7.56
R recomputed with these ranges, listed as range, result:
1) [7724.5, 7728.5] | 8.25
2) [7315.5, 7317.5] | 7.13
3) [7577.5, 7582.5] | 8.02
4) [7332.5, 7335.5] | 7.51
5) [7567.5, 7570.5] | 8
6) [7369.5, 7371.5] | 7.72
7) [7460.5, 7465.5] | 7.94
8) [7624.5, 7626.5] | 7.92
